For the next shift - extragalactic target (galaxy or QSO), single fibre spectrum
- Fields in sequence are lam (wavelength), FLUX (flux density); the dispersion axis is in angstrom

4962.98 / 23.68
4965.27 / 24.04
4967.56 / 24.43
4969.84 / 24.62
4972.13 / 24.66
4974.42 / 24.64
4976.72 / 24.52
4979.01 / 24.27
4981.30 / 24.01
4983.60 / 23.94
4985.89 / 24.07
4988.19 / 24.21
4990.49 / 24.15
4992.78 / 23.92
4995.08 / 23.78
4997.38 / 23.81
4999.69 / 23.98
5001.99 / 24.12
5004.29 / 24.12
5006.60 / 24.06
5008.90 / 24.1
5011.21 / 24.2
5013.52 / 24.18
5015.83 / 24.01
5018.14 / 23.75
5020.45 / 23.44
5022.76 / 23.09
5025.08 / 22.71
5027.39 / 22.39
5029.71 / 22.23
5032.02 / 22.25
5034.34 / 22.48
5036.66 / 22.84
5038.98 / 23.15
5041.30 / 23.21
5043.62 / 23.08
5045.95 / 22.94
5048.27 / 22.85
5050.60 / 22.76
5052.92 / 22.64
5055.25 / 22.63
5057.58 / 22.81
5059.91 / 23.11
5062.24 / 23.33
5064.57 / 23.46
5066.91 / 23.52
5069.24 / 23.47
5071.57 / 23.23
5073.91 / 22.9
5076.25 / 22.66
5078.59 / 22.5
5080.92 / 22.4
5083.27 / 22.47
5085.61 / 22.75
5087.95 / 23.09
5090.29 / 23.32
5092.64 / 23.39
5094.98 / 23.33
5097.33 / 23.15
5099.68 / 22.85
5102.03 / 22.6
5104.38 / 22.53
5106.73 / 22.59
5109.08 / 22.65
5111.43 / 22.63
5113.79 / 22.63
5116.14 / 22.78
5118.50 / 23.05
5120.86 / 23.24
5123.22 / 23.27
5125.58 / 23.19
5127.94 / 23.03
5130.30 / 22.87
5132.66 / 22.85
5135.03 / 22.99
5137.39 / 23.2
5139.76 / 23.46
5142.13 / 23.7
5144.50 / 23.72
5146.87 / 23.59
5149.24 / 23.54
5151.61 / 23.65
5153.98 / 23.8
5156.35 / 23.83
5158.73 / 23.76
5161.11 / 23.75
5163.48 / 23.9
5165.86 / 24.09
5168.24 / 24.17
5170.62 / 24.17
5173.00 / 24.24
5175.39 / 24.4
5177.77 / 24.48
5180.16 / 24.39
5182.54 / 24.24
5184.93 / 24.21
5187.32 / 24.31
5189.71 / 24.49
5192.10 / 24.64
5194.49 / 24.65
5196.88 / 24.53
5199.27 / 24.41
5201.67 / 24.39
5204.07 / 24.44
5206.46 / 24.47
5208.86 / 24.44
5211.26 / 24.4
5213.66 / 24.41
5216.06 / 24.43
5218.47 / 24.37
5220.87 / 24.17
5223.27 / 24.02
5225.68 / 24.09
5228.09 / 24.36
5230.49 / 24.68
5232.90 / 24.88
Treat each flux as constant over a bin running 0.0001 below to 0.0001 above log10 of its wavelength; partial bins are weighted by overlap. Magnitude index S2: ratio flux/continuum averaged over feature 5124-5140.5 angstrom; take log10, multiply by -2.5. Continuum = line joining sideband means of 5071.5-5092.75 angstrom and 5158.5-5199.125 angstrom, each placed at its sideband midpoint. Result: 0.02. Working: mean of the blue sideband 22.8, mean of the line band 23.1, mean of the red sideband 24.3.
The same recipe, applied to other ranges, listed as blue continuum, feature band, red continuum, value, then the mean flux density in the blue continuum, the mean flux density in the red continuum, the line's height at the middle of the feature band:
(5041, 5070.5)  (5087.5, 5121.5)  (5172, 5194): 0.03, 23.1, 24.4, 23.6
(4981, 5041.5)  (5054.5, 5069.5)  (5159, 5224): 0.03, 23.6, 24.3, 23.8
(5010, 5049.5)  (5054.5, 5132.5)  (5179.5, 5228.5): 0.03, 23.1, 24.4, 23.6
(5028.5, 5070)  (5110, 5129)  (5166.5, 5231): 0.03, 22.9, 24.4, 23.6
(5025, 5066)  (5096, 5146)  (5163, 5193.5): 0.03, 22.8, 24.3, 23.7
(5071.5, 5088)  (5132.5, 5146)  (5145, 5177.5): 0.01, 22.7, 23.9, 23.6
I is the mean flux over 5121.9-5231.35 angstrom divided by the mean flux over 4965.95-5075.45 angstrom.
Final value 1.0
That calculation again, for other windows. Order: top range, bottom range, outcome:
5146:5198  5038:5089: 1.05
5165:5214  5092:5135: 1.06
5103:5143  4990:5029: 0.97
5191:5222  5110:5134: 1.07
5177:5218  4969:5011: 1.01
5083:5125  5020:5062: 1.00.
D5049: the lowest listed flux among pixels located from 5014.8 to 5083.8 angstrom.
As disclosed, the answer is 22.23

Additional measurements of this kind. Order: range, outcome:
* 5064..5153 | 22.4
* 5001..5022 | 23.44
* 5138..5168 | 23.46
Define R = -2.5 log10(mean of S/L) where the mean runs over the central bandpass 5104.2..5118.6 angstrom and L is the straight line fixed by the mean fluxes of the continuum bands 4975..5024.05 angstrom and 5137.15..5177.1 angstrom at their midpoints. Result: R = 0.056 mag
